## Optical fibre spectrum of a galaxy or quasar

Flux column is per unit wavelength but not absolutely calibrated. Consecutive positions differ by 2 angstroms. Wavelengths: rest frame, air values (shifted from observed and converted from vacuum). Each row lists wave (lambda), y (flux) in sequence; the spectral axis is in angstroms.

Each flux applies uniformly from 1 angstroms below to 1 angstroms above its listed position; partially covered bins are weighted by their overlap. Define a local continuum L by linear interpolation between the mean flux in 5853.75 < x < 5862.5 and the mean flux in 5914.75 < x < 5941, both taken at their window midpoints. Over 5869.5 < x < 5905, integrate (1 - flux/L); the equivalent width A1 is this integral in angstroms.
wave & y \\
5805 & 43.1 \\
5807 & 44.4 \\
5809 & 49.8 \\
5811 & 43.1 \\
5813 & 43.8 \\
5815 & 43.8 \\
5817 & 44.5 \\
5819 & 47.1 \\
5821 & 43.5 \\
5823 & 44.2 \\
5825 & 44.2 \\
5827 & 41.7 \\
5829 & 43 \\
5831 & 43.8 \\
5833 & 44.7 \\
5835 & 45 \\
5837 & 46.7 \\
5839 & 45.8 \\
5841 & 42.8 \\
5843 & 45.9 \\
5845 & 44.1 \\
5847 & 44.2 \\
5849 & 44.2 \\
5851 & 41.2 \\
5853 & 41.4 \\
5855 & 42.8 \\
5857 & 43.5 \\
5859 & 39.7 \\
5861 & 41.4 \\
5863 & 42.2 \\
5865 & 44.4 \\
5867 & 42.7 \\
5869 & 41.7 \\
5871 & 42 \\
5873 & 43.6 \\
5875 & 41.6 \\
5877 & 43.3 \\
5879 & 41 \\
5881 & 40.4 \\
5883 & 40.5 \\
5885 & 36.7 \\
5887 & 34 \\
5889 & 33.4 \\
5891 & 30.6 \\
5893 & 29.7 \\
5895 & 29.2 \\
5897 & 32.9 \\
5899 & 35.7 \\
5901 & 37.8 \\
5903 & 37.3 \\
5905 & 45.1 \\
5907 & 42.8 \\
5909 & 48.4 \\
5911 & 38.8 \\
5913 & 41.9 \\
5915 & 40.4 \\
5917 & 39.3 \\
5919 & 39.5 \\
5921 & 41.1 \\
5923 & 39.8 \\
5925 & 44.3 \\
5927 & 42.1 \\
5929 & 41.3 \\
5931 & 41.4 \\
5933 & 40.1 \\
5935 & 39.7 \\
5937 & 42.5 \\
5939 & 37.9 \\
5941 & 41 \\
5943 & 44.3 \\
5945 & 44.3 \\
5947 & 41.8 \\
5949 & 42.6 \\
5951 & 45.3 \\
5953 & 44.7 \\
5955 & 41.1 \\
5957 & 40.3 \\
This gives 3.5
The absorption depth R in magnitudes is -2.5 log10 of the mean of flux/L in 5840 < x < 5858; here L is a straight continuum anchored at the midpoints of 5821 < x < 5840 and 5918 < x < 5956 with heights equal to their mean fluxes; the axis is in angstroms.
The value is 0.01 mag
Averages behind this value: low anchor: 44.3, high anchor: 41.8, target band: 43.3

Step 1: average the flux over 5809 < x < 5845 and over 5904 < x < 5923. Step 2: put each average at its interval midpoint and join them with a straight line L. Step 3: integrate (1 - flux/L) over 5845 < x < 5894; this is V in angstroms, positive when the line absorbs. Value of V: 3.2 angstroms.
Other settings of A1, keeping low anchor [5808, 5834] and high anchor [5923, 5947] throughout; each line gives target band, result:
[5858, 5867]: 0.29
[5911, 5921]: 0.45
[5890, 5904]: 3.04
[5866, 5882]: 0.40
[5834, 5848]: -0.32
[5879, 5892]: 1.98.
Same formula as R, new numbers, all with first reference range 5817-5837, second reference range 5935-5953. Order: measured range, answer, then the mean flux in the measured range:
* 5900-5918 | 0.04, 41.3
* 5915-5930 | 0.05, 41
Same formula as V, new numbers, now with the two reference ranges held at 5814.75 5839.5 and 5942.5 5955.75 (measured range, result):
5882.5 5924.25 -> 5.7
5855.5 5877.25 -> 0.9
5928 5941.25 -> 0.9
